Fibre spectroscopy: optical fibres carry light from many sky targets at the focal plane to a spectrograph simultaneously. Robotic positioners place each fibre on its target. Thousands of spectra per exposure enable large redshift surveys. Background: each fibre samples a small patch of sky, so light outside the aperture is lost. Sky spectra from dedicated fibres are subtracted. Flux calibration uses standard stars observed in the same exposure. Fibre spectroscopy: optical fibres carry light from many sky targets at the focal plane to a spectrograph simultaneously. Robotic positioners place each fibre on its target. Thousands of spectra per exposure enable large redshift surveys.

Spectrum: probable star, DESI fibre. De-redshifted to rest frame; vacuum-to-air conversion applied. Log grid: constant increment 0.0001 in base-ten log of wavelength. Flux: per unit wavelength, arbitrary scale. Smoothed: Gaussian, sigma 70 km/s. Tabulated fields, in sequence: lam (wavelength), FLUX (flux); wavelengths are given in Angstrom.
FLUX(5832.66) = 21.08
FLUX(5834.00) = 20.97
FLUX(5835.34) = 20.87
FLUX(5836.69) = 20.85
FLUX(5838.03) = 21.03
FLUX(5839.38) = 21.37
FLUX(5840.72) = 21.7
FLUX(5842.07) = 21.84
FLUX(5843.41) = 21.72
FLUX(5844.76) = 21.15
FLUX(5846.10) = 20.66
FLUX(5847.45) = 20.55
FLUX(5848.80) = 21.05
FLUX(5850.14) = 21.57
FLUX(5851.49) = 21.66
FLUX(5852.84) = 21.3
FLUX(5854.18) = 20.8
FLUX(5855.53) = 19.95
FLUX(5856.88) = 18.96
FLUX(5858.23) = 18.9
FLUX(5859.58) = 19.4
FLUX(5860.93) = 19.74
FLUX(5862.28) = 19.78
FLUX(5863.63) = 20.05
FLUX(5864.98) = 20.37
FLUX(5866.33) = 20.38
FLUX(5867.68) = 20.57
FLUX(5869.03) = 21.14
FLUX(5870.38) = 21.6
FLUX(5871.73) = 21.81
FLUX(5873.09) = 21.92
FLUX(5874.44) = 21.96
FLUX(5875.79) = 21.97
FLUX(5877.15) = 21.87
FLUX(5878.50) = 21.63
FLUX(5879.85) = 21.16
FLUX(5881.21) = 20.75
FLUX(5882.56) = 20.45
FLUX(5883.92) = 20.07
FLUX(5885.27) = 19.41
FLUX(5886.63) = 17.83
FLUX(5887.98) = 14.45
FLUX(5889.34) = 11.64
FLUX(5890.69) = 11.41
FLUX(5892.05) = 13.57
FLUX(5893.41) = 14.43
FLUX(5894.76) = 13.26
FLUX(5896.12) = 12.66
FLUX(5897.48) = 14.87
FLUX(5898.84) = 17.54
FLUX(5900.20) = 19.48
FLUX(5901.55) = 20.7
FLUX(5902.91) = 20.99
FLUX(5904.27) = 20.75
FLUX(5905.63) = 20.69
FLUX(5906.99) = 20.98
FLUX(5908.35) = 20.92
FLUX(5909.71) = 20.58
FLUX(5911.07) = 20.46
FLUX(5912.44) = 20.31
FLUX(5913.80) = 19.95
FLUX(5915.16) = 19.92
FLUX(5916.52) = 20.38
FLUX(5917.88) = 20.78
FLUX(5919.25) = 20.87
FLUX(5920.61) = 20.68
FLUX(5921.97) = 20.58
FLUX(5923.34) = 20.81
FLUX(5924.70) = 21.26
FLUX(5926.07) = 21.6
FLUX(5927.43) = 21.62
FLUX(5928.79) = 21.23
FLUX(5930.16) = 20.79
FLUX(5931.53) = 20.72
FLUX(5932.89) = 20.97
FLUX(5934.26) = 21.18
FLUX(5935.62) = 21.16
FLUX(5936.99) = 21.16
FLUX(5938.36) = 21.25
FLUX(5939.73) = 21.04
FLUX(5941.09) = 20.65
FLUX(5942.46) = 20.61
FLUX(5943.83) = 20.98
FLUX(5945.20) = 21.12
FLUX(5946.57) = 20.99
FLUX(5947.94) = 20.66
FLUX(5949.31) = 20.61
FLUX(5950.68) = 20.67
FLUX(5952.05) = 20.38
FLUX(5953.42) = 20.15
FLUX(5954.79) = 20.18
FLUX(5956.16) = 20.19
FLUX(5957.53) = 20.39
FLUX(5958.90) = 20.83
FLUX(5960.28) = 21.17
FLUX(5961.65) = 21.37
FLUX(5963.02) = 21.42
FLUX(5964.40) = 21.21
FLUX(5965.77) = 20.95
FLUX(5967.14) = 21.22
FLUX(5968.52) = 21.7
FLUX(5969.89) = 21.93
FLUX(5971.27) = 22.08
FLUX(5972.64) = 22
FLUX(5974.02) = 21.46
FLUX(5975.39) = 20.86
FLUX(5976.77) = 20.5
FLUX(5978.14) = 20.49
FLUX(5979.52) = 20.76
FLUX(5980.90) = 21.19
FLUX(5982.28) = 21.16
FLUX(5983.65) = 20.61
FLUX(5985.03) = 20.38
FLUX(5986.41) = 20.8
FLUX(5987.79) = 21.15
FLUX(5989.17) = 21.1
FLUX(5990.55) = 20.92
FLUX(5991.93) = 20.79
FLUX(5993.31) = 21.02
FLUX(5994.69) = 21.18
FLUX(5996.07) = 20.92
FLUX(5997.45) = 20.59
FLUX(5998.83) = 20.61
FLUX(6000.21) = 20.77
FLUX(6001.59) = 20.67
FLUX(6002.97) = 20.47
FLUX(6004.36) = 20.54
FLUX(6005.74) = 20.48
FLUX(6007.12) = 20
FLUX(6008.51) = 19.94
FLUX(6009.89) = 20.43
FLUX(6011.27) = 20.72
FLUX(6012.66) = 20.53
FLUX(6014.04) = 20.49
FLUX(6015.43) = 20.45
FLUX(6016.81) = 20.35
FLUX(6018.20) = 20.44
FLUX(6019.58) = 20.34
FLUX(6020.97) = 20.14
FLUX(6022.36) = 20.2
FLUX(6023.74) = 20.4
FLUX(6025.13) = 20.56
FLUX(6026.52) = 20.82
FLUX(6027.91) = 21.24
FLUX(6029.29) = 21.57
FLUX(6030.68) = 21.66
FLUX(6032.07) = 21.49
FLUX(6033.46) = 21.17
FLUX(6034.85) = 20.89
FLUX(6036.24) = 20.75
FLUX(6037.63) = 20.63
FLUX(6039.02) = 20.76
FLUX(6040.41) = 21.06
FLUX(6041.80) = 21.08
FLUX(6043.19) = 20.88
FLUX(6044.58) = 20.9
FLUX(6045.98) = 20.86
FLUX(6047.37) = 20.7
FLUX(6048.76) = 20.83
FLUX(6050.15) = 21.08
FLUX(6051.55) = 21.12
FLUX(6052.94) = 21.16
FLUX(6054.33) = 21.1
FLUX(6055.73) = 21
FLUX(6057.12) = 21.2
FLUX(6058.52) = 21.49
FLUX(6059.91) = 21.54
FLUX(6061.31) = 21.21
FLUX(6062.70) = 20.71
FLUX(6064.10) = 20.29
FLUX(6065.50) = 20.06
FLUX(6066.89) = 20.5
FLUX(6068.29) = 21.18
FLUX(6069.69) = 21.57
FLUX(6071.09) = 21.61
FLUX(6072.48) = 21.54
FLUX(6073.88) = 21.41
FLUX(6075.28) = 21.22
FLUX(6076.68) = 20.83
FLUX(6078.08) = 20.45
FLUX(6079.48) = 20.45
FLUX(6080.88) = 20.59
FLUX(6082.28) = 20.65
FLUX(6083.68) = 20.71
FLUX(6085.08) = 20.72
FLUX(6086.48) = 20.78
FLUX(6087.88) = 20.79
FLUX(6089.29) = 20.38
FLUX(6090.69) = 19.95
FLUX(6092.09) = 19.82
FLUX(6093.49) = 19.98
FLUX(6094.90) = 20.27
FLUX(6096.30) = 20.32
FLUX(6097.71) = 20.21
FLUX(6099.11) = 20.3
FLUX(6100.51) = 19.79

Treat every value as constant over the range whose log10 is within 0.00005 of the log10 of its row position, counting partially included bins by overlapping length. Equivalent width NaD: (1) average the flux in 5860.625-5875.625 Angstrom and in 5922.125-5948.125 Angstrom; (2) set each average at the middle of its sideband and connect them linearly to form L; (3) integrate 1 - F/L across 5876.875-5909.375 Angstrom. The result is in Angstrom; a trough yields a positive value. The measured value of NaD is 4.66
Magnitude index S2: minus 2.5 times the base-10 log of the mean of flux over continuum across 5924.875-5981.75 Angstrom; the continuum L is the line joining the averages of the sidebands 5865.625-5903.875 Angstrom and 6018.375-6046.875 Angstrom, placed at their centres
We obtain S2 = -0.07 mag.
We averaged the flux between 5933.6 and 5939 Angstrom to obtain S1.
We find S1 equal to 21.2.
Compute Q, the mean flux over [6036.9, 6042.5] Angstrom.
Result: 20.9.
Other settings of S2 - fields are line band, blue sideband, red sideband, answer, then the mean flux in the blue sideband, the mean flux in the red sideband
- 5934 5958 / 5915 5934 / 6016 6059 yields 0.008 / 20.9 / 20.9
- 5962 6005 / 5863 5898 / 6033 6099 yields -0.065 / 18.5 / 20.8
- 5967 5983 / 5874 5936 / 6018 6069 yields -0.060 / 19.4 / 20.9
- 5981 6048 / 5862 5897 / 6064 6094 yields -0.037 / 18.7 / 20.7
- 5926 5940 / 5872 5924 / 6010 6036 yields -0.087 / 19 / 20.7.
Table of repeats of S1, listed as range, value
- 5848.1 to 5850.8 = 21.3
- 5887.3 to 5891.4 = 12.5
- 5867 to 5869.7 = 20.9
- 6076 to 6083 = 20.6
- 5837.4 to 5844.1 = 21.5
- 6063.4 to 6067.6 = 20.3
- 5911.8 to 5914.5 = 20.2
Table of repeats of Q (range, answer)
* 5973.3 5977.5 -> 21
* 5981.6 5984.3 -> 20.9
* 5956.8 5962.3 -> 20.9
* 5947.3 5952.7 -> 20.6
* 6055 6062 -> 21.3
